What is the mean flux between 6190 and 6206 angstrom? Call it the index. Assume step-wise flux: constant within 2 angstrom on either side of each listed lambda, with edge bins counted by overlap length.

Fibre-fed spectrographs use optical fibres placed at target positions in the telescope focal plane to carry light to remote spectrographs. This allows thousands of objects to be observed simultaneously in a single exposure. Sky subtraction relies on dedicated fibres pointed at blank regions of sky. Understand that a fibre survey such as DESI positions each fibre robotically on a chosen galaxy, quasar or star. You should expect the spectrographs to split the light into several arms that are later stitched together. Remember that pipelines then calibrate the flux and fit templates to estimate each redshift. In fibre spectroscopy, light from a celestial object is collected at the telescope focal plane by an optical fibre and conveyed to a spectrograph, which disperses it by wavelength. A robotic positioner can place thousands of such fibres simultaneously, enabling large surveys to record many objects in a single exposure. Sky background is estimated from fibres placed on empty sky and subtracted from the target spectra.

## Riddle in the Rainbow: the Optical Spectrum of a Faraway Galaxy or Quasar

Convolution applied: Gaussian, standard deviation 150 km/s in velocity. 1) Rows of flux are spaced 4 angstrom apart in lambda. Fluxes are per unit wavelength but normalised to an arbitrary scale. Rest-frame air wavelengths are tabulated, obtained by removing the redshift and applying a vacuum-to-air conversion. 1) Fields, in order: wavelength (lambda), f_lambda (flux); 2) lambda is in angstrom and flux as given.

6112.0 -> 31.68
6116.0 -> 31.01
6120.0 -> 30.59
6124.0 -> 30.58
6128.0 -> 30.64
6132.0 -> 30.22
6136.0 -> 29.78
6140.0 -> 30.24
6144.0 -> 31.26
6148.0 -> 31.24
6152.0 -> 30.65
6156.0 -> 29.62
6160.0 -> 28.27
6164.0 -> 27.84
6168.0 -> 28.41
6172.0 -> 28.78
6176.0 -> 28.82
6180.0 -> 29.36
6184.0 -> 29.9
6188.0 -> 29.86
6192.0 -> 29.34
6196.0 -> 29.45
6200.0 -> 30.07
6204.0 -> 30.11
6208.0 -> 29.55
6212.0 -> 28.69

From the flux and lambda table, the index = 29.7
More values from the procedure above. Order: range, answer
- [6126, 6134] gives 30.4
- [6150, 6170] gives 29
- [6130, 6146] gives 30.4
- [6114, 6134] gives 30.6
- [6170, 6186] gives 29.2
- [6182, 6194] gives 29.7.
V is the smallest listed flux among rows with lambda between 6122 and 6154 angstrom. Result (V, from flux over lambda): 29.78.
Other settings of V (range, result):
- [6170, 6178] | 28.78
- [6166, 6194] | 28.41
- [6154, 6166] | 27.84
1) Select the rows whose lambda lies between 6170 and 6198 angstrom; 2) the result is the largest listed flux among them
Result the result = 29.9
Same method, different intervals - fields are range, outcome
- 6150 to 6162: 30.65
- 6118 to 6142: 30.64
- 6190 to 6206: 30.11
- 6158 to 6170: 28.41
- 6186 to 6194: 29.86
